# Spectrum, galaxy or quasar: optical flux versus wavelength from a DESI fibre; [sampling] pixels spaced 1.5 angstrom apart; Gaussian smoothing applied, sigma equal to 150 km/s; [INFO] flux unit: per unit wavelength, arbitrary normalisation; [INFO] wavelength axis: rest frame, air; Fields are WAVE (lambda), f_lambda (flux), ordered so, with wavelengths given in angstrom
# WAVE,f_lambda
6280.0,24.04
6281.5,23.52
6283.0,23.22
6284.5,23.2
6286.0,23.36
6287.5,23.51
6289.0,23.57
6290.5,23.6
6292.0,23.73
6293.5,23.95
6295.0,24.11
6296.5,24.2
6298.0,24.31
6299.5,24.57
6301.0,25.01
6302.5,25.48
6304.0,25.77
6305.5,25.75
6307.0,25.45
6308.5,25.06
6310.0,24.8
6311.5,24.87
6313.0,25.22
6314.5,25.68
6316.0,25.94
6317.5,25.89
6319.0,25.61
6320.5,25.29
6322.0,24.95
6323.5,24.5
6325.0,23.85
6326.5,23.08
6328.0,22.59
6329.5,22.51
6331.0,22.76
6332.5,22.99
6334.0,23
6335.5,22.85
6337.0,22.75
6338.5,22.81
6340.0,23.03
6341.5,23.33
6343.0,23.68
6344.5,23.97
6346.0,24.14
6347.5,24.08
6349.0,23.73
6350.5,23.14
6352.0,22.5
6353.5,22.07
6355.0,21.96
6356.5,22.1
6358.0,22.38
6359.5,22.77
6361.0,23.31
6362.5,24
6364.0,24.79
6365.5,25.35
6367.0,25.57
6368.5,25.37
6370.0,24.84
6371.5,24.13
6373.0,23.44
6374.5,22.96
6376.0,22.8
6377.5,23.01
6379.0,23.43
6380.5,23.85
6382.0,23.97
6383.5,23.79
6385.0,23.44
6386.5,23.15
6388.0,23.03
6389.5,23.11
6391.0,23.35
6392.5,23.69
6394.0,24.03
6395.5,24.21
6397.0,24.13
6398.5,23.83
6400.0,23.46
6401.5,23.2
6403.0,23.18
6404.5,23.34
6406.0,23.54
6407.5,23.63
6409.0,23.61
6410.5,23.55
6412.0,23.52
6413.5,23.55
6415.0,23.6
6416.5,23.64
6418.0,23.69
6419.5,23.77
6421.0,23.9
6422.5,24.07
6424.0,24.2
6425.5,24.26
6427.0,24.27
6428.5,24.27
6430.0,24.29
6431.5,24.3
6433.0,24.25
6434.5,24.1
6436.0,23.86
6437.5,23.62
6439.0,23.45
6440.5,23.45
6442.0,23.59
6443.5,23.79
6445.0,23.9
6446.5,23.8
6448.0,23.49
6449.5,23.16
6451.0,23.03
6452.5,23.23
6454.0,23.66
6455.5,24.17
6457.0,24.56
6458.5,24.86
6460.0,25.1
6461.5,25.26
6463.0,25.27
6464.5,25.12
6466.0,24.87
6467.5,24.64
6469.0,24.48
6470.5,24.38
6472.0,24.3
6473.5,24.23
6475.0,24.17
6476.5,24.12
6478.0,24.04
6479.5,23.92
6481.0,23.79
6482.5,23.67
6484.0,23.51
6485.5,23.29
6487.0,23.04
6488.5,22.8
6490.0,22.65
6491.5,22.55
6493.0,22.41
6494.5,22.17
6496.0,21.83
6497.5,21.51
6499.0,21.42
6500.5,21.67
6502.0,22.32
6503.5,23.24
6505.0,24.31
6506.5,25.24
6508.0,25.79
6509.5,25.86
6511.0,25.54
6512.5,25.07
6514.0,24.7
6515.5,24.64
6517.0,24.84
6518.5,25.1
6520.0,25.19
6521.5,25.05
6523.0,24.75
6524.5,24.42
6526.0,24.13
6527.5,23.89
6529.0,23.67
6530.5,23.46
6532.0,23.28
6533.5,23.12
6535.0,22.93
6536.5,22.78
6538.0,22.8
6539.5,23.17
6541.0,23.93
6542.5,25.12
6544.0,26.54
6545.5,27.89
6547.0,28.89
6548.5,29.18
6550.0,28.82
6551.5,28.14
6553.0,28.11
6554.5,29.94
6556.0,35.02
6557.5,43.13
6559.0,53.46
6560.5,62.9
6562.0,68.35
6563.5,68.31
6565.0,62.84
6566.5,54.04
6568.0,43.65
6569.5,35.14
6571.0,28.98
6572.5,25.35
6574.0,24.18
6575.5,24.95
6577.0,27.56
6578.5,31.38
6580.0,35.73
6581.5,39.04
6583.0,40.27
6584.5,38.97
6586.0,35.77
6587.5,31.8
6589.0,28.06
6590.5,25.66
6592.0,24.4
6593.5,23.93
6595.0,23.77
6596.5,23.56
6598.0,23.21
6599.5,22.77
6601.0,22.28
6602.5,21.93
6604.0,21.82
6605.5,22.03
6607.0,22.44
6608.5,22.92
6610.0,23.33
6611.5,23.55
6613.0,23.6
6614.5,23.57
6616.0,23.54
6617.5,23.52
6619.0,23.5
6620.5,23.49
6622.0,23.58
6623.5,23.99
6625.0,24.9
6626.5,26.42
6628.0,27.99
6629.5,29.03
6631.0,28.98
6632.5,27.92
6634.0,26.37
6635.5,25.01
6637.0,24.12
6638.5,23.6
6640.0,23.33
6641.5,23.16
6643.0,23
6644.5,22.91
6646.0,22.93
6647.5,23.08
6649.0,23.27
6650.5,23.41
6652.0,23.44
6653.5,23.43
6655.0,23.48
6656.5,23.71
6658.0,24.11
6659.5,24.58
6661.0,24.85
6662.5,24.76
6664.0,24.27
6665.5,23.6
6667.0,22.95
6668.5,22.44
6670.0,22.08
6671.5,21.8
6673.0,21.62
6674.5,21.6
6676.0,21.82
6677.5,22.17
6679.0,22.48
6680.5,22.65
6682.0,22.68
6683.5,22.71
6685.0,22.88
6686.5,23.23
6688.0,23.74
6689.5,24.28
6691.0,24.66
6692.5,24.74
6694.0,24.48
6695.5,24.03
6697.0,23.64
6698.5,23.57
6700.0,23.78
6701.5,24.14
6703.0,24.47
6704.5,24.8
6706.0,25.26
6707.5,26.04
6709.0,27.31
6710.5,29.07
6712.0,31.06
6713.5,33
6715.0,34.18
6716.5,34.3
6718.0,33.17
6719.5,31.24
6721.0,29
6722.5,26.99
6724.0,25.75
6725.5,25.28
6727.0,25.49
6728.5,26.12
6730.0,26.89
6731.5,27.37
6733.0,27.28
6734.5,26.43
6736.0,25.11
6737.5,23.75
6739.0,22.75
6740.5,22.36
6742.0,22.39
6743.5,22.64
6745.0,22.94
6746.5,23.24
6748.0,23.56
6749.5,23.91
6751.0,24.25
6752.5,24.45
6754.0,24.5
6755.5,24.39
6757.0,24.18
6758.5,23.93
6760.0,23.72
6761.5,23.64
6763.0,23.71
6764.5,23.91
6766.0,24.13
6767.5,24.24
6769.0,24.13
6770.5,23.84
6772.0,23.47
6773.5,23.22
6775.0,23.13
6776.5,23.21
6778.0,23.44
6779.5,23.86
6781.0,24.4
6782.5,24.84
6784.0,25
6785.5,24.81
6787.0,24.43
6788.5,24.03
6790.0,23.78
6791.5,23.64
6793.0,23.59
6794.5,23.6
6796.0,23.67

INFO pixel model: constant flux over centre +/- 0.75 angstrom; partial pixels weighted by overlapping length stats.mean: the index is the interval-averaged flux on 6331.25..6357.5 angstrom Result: 23.1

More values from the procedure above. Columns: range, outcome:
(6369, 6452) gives 23.7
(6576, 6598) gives 30.4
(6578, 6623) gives 26.4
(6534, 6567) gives 36.9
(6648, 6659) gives 23.6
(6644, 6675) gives 23.3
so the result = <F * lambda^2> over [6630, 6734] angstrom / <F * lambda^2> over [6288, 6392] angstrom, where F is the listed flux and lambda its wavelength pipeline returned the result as 1.17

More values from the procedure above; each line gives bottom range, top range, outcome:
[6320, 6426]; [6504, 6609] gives 1.35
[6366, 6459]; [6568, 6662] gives 1.16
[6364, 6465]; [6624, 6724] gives 1.14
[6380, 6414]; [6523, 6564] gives 1.41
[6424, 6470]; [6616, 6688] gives 1.05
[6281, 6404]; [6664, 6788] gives 1.17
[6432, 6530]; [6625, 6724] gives 1.11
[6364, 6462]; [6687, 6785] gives 1.17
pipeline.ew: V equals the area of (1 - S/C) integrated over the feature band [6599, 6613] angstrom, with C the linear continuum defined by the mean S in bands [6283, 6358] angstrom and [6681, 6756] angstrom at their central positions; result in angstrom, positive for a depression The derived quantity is 1.4 angstrom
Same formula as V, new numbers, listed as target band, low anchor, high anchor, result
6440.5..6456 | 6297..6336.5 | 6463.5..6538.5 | 0.3 angstrom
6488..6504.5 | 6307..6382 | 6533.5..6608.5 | 4.0 angstrom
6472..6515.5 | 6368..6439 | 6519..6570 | 9.2 angstrom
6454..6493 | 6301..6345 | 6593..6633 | 0.2 angstrom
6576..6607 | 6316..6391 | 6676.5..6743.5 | -3.7 angstrom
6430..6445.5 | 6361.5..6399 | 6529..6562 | 1.4 angstrom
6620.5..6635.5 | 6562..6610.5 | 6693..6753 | 1.9 angstrom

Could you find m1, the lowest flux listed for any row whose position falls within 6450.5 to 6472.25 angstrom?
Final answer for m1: 23.03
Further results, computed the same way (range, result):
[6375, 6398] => 22.8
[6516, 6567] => 22.78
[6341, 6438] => 21.96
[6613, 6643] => 23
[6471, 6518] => 21.42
